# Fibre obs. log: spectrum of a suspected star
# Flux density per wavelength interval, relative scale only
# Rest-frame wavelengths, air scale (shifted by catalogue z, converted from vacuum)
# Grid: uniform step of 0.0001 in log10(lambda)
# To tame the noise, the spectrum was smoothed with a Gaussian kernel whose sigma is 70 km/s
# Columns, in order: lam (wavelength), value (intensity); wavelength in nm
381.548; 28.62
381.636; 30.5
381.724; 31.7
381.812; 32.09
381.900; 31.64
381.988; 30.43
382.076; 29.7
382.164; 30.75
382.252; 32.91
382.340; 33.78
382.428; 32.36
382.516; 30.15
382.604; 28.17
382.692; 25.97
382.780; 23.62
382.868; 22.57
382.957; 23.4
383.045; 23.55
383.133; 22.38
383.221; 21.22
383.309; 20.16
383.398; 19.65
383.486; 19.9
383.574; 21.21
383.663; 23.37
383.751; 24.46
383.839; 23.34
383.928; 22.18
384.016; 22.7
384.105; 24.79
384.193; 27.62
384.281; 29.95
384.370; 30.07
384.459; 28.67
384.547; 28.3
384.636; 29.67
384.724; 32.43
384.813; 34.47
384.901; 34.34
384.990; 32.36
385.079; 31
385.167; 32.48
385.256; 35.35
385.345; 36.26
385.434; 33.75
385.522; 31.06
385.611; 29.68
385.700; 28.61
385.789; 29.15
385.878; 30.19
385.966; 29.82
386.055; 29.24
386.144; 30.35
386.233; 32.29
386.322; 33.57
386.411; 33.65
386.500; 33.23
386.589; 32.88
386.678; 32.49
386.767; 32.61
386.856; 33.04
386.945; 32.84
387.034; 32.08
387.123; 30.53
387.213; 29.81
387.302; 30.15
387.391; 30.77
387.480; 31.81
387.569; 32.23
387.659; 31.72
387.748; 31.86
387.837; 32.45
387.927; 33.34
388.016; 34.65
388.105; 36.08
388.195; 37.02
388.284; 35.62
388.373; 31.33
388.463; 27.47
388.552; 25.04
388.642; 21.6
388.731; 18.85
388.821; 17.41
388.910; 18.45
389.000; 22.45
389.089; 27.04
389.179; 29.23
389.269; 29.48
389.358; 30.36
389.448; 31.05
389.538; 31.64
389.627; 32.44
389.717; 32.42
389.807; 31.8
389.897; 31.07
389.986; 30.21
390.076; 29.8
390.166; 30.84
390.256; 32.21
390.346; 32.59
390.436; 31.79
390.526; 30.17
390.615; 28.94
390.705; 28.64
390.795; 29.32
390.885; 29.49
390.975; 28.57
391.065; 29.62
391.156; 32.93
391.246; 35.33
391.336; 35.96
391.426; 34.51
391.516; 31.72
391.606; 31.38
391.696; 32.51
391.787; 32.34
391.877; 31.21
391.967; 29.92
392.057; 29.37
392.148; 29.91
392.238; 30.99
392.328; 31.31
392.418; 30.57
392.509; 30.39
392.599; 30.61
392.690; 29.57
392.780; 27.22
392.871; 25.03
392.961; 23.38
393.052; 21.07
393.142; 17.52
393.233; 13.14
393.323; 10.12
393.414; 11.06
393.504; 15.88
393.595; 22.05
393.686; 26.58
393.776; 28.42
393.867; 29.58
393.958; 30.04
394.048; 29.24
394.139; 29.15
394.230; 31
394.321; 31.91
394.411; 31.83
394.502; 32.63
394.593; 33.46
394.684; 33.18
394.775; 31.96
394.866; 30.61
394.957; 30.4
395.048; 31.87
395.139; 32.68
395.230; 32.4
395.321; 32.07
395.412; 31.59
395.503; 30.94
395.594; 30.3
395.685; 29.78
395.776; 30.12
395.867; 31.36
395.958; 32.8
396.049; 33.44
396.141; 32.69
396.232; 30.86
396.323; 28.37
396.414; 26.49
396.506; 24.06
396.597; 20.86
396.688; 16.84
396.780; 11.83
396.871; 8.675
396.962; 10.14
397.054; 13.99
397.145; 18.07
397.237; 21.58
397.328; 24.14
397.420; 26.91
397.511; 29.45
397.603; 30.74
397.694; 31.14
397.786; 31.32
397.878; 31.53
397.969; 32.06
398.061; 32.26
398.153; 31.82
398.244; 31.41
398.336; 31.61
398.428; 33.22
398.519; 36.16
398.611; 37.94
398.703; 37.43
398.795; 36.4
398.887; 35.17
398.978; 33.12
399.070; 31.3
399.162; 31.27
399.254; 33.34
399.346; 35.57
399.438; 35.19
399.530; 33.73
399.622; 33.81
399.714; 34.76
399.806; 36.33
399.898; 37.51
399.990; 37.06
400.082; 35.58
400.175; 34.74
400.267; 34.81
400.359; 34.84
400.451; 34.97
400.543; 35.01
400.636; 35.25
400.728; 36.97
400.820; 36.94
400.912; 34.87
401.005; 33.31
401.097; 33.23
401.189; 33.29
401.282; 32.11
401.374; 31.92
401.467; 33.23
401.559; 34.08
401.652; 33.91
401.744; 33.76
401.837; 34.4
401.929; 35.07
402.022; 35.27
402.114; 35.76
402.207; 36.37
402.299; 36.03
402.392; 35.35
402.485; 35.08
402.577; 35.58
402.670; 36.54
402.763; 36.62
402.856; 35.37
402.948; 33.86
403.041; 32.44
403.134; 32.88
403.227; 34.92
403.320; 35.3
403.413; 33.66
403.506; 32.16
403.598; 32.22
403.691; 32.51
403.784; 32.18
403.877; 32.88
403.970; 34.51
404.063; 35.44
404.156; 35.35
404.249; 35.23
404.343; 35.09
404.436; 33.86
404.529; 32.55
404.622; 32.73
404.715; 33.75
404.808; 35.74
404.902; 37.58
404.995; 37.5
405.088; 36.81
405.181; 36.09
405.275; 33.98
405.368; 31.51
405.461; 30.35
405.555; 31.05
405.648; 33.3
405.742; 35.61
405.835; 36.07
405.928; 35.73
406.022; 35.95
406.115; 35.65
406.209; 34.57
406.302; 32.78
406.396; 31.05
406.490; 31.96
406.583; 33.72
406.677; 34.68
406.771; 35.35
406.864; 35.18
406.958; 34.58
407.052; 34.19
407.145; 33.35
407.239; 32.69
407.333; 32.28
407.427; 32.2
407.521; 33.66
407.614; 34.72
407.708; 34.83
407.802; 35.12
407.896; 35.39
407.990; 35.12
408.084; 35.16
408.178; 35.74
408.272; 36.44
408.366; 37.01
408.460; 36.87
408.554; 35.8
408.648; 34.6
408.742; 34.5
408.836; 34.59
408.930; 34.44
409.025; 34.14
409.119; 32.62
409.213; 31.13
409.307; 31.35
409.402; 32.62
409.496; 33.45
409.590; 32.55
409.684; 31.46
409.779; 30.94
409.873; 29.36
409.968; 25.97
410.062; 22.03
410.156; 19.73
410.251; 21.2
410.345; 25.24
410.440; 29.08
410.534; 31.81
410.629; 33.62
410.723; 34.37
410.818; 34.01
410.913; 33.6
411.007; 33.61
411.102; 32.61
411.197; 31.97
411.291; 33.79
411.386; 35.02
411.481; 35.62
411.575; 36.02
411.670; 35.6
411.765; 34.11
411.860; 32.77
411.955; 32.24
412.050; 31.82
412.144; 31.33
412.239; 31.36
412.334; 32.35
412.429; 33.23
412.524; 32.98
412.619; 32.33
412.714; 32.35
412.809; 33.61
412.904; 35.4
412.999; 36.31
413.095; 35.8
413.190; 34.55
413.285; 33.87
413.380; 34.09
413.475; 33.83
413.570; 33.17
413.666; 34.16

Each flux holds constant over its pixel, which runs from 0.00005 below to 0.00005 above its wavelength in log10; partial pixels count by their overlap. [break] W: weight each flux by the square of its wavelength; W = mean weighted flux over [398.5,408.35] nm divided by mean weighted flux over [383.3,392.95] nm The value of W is 1.25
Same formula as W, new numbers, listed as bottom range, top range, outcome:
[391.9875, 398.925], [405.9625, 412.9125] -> 1.27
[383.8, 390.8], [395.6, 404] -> 1.12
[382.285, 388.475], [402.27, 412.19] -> 1.26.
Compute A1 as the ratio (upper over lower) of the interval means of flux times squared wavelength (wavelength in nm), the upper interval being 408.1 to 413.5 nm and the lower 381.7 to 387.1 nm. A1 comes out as 1.28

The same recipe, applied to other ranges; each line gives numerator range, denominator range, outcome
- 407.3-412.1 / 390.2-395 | 1.24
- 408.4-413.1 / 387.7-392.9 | 1.19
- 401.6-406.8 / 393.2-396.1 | 1.26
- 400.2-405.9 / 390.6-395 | 1.28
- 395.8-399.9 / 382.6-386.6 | 1.11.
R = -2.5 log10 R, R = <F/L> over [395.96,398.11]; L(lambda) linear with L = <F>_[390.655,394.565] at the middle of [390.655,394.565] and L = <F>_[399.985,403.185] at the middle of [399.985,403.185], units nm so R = 0.25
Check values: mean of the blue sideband 28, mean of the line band 24.8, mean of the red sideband 34.7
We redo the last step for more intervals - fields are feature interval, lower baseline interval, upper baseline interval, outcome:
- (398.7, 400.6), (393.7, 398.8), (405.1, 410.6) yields -0.16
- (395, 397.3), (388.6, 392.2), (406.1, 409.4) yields 0.21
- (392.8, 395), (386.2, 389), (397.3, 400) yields 0.23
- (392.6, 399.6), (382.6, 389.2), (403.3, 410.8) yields 0.10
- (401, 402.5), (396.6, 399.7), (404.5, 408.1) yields -0.10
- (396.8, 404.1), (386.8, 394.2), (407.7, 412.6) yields -0.06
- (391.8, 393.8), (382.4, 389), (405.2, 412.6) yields 0.21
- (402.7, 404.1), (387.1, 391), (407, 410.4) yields -0.07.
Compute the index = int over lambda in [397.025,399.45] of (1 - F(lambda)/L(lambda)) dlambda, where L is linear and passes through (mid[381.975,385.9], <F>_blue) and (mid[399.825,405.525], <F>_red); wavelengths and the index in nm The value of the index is 0.151 nm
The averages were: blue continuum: 27.9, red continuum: 34.6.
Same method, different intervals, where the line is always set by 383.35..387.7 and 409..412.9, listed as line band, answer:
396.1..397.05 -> 0.31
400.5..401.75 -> -0.13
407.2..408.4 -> -0.12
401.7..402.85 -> -0.17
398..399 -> -0.11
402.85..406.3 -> -0.33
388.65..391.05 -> 0.12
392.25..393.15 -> 0.09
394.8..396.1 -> -0.04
